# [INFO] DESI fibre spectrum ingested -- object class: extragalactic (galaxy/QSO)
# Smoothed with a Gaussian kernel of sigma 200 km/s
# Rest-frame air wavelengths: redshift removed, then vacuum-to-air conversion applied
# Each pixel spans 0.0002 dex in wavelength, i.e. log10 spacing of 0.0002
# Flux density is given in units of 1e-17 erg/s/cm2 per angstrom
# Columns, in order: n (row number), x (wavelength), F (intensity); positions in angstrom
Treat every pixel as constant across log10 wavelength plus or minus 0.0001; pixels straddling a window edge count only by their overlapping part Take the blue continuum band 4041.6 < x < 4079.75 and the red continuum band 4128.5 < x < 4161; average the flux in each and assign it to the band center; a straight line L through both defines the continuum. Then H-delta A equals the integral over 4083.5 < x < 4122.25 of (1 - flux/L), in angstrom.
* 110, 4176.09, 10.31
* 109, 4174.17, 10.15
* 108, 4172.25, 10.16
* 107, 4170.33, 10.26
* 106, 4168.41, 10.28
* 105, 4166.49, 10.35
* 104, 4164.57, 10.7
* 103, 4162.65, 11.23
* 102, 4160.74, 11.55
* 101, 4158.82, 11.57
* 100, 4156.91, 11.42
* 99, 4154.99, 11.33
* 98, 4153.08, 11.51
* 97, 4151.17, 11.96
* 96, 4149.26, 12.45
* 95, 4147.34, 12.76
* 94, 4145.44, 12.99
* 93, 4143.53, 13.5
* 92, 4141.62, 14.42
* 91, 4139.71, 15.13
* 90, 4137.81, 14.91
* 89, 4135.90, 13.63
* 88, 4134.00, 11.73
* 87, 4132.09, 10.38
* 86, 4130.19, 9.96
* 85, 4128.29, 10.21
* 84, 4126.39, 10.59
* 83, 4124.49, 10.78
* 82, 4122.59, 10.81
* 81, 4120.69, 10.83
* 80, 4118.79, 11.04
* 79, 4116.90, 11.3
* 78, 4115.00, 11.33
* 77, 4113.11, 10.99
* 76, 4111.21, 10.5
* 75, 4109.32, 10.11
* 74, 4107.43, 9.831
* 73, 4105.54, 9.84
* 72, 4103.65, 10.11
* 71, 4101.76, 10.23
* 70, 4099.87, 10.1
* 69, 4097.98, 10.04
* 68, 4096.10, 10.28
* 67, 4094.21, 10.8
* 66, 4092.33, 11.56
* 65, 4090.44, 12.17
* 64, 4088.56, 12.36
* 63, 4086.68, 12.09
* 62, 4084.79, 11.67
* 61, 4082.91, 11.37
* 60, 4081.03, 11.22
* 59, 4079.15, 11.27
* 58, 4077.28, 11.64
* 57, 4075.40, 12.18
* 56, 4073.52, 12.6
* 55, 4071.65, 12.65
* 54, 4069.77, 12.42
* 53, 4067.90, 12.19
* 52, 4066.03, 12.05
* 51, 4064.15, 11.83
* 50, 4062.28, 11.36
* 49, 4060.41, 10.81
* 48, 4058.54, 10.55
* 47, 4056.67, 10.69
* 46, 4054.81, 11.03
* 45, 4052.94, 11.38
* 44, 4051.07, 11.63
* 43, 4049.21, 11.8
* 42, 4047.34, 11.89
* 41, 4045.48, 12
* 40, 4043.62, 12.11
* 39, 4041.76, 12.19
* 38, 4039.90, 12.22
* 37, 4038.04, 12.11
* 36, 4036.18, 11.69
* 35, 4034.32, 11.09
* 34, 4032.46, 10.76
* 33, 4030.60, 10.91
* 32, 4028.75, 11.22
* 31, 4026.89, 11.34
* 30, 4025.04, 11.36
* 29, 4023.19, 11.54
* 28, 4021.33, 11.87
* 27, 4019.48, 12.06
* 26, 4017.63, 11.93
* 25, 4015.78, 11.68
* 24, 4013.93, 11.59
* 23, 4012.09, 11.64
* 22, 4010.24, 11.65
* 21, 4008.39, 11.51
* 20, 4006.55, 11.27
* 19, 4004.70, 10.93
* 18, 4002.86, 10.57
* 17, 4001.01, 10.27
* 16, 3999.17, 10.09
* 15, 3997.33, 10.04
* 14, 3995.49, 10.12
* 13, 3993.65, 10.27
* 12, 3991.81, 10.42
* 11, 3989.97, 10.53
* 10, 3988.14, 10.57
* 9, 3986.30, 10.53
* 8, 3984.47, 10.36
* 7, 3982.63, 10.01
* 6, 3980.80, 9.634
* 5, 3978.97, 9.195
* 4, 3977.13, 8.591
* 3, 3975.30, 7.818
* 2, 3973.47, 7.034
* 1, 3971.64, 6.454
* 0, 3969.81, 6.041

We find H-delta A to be 3.8 angstrom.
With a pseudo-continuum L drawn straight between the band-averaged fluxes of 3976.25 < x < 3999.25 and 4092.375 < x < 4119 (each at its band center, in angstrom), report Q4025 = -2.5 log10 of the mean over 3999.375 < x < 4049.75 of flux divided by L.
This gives -0.13 mag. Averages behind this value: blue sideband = 10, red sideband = 10.5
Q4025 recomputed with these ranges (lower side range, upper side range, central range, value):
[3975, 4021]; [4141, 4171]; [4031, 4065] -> -0.053 mag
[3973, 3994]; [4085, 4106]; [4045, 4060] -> -0.092 mag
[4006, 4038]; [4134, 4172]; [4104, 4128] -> 0.128 mag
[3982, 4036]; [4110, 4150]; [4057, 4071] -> -0.016 mag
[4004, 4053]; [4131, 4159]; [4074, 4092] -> 0.029 mag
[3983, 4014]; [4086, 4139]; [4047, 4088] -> -0.073 mag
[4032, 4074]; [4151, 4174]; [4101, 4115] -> 0.103 mag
